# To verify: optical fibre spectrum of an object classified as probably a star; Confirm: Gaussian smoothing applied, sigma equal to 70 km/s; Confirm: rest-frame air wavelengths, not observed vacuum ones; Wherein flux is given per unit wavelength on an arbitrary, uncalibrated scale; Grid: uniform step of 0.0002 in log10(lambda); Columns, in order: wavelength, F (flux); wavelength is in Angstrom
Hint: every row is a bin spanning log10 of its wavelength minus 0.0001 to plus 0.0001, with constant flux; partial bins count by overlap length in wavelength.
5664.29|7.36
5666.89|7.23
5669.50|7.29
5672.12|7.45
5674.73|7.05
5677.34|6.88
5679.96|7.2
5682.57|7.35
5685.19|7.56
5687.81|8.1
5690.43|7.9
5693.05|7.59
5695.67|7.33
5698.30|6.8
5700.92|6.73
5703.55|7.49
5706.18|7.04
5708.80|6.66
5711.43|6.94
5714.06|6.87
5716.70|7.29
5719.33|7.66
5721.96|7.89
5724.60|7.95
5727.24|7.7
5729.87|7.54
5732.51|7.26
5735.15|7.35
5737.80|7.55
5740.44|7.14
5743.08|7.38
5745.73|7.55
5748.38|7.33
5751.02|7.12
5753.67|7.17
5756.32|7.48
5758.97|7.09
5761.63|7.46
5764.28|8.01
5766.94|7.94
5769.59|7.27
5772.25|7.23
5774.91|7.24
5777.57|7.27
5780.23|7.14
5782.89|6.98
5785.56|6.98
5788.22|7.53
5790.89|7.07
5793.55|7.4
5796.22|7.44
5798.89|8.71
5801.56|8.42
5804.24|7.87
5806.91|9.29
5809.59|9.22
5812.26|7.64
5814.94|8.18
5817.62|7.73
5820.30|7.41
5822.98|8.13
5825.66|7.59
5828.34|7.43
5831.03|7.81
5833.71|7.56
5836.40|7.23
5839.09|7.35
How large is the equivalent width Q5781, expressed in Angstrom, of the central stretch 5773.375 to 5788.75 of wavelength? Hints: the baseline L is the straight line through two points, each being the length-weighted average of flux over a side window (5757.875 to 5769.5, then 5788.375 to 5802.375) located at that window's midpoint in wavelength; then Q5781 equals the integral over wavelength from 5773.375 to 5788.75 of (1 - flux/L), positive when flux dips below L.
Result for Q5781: 1.0 Angstrom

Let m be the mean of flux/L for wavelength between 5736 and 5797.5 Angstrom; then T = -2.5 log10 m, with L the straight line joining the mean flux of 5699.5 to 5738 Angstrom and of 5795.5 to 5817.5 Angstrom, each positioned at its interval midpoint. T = 0.08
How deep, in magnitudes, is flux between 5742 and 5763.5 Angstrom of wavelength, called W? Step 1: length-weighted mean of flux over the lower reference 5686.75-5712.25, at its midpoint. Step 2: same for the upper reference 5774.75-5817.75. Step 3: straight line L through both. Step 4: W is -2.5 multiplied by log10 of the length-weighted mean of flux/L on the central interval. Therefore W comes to 0.031 mag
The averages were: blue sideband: 7.26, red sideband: 7.79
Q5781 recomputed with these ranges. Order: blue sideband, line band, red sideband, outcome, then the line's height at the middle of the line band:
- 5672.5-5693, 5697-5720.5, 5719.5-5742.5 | 1.4 Angstrom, 7.5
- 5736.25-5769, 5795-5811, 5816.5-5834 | -1.9 Angstrom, 7.6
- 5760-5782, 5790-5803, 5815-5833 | -0.5 Angstrom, 7.57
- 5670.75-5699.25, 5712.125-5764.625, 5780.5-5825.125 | 1.2 Angstrom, 7.6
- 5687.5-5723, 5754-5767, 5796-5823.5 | 0.4 Angstrom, 7.77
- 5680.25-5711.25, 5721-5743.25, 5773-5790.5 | -0.8 Angstrom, 7.25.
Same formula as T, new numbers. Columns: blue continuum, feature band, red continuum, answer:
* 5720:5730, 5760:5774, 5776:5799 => -0.01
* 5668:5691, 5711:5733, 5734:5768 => -0.01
